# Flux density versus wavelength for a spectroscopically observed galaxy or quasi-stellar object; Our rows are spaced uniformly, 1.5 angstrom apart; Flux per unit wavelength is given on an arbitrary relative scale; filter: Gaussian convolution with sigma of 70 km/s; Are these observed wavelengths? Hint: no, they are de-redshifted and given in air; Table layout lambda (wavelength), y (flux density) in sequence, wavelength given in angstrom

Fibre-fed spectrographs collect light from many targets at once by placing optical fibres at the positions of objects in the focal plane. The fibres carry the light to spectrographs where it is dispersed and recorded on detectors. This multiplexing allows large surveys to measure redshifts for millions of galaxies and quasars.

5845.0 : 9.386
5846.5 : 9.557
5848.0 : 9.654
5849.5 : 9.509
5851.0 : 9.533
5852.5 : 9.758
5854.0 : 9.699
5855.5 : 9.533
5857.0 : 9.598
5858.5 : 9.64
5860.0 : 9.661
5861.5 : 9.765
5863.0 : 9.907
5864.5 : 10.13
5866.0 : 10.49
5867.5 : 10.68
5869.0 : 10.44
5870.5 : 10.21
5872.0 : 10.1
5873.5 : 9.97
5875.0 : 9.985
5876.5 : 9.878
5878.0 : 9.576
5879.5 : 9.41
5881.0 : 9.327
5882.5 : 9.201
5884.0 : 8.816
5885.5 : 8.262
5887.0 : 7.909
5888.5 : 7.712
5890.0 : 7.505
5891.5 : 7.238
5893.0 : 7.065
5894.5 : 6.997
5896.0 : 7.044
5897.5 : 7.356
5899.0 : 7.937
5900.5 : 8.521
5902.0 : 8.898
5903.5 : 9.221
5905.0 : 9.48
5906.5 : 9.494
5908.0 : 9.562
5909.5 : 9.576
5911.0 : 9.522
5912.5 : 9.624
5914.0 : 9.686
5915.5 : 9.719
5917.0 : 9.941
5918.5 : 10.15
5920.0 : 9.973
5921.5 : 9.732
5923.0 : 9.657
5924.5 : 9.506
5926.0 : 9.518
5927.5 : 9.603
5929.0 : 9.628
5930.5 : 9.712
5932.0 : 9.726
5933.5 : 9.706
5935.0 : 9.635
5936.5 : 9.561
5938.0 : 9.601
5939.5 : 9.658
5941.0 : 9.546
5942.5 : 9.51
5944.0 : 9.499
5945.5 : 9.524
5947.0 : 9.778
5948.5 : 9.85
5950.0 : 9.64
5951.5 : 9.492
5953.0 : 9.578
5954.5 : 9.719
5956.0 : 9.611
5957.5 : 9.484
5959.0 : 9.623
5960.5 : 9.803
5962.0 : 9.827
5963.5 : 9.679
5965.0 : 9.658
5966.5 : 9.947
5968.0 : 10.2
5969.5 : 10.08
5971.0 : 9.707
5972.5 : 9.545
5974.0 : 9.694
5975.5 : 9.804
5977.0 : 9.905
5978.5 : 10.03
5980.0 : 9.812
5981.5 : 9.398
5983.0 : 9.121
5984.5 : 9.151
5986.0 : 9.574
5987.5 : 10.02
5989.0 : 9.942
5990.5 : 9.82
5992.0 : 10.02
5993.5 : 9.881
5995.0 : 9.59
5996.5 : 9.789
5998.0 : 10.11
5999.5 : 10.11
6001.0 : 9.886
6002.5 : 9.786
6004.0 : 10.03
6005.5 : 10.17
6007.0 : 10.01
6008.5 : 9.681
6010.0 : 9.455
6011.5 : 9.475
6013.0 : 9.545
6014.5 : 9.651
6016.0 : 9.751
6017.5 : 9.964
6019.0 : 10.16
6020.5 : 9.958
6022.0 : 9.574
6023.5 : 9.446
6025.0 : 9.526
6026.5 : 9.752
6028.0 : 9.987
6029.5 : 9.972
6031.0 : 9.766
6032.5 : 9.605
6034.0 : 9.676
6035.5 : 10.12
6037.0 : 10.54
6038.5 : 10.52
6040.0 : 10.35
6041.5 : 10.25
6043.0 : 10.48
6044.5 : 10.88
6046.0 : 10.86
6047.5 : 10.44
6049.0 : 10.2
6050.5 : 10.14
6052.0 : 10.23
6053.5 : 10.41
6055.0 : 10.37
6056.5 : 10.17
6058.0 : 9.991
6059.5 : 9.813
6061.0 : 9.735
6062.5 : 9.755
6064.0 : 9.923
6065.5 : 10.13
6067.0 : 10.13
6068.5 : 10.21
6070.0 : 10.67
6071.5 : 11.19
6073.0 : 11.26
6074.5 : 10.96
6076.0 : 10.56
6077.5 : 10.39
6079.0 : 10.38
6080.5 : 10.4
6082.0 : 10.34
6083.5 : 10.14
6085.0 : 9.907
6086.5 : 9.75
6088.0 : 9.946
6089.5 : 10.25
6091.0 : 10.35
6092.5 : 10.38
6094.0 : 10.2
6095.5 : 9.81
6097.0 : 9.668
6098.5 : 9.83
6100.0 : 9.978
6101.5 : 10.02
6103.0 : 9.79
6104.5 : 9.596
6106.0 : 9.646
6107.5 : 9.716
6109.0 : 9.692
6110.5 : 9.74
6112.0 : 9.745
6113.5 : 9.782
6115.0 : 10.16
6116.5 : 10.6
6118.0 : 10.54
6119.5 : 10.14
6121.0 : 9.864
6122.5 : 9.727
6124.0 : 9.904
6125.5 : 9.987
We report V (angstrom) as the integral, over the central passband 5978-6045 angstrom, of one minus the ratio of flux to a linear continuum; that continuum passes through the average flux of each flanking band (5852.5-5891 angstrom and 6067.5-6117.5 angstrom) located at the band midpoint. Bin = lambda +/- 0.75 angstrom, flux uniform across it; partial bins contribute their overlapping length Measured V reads 0.3 angstrom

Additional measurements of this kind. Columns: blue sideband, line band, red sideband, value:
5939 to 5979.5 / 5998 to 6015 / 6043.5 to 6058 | 0.4 angstrom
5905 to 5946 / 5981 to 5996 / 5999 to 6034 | 0.1 angstrom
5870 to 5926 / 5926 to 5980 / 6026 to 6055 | -1.2 angstrom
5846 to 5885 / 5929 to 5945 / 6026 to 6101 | 0.5 angstrom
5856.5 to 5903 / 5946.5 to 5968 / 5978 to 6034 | -0.5 angstrom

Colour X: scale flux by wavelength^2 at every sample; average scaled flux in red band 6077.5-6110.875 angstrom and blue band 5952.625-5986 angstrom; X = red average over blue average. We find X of 1.1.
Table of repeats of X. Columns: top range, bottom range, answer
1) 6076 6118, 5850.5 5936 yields 1.15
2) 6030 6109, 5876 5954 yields 1.17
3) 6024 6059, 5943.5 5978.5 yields 1.07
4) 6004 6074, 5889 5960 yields 1.13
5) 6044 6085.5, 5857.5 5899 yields 1.22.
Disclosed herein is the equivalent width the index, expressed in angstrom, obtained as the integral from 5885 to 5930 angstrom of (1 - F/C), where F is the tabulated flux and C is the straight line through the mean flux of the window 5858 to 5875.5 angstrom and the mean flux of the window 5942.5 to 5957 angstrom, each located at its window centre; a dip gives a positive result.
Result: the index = 4.5 angstrom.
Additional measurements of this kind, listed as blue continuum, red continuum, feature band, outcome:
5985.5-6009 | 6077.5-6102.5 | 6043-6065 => -0.4 angstrom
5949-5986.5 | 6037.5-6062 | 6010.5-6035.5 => 0.9 angstrom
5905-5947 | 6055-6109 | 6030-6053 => -0.6 angstrom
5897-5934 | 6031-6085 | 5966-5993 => 0.2 angstrom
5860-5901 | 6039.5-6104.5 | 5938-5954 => -0.4 angstrom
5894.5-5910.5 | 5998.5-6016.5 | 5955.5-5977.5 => -1.0 angstrom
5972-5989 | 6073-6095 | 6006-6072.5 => -0.2 angstrom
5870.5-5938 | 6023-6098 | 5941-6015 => -0.8 angstrom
